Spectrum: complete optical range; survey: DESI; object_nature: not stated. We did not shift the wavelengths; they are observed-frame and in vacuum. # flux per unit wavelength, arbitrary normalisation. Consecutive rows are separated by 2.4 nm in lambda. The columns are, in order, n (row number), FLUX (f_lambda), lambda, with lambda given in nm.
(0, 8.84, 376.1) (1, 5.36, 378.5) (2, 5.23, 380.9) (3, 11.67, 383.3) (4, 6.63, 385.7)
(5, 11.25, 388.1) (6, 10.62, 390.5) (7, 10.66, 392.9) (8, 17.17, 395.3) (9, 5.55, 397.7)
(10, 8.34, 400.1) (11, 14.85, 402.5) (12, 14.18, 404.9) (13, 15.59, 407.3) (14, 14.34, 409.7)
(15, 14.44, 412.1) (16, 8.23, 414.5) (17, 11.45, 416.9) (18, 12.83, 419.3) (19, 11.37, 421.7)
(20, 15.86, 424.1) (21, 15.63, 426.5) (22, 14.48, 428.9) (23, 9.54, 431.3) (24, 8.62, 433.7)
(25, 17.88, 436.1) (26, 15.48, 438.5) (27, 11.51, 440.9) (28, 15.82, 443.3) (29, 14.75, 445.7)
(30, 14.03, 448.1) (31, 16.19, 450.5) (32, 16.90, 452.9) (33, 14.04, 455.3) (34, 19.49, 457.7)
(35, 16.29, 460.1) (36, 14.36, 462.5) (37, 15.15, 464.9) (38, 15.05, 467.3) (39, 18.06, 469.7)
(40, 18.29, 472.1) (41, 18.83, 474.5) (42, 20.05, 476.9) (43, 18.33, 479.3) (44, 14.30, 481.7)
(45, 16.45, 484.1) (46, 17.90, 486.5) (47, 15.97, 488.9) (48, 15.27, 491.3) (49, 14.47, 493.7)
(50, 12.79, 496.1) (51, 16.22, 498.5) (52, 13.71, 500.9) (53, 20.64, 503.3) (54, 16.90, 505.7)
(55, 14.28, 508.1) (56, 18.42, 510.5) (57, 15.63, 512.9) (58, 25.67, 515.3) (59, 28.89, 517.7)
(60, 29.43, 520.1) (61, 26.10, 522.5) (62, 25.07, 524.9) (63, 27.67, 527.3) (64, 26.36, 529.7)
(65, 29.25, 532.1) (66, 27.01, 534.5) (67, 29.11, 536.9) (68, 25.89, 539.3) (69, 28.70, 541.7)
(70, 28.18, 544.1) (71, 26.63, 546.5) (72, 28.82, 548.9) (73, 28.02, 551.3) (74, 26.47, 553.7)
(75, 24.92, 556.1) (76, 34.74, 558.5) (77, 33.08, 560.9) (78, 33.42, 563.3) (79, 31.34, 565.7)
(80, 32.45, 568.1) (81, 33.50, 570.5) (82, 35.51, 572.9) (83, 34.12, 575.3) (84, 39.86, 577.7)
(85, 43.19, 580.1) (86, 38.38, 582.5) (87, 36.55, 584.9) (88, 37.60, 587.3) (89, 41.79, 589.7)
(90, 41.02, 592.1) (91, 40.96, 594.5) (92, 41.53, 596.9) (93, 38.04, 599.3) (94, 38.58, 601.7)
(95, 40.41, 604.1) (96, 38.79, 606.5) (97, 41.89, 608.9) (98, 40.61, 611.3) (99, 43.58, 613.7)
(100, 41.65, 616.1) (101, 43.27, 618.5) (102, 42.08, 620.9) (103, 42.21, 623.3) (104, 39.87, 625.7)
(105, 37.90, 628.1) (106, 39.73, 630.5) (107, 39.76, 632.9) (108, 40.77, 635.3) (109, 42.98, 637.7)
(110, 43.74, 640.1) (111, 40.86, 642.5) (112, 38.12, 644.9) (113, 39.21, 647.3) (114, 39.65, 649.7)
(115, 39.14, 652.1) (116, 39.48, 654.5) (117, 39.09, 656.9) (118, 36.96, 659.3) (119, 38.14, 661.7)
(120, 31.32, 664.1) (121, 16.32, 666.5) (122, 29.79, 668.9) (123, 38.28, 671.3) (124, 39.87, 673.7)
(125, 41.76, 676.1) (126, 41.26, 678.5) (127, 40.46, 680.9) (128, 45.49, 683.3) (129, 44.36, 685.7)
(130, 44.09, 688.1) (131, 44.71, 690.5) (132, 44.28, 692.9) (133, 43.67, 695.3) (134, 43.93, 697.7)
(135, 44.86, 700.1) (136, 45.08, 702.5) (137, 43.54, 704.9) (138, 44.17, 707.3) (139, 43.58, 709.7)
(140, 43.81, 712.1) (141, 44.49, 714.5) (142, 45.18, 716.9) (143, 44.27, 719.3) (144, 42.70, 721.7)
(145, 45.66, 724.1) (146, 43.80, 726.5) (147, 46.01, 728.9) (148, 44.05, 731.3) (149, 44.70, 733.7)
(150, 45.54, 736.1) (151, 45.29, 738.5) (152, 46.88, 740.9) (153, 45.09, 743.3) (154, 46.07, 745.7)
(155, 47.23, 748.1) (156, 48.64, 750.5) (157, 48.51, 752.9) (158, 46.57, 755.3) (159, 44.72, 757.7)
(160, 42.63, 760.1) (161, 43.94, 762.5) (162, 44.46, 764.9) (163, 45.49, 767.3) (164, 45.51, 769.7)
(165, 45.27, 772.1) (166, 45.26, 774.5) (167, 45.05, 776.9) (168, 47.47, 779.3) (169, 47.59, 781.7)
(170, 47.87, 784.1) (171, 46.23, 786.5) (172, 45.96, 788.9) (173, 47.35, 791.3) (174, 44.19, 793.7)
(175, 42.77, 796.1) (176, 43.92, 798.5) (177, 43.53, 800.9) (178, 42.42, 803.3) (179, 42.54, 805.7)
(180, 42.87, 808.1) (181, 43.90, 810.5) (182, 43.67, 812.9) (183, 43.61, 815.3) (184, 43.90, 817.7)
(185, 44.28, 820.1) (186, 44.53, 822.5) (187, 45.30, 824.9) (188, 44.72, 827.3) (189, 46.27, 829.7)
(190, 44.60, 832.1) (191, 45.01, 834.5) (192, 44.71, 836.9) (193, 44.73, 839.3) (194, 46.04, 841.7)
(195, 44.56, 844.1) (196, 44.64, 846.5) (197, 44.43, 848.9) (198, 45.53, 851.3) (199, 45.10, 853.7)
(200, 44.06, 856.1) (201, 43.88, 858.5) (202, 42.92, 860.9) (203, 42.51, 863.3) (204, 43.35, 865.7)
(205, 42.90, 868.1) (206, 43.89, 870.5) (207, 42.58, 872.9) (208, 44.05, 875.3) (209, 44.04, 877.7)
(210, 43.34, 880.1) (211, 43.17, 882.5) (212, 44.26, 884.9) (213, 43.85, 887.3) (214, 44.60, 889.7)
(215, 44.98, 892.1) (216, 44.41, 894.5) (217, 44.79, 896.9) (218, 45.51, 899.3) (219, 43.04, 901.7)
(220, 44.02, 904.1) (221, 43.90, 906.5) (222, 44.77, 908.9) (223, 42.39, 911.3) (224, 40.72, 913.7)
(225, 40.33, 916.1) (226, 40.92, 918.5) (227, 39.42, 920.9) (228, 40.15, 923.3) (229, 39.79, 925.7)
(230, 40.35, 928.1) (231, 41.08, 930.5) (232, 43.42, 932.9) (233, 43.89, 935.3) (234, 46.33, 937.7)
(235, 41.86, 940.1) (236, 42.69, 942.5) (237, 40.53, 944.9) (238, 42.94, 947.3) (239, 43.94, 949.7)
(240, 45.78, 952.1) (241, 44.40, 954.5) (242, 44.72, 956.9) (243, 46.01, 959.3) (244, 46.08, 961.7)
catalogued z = 0.291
